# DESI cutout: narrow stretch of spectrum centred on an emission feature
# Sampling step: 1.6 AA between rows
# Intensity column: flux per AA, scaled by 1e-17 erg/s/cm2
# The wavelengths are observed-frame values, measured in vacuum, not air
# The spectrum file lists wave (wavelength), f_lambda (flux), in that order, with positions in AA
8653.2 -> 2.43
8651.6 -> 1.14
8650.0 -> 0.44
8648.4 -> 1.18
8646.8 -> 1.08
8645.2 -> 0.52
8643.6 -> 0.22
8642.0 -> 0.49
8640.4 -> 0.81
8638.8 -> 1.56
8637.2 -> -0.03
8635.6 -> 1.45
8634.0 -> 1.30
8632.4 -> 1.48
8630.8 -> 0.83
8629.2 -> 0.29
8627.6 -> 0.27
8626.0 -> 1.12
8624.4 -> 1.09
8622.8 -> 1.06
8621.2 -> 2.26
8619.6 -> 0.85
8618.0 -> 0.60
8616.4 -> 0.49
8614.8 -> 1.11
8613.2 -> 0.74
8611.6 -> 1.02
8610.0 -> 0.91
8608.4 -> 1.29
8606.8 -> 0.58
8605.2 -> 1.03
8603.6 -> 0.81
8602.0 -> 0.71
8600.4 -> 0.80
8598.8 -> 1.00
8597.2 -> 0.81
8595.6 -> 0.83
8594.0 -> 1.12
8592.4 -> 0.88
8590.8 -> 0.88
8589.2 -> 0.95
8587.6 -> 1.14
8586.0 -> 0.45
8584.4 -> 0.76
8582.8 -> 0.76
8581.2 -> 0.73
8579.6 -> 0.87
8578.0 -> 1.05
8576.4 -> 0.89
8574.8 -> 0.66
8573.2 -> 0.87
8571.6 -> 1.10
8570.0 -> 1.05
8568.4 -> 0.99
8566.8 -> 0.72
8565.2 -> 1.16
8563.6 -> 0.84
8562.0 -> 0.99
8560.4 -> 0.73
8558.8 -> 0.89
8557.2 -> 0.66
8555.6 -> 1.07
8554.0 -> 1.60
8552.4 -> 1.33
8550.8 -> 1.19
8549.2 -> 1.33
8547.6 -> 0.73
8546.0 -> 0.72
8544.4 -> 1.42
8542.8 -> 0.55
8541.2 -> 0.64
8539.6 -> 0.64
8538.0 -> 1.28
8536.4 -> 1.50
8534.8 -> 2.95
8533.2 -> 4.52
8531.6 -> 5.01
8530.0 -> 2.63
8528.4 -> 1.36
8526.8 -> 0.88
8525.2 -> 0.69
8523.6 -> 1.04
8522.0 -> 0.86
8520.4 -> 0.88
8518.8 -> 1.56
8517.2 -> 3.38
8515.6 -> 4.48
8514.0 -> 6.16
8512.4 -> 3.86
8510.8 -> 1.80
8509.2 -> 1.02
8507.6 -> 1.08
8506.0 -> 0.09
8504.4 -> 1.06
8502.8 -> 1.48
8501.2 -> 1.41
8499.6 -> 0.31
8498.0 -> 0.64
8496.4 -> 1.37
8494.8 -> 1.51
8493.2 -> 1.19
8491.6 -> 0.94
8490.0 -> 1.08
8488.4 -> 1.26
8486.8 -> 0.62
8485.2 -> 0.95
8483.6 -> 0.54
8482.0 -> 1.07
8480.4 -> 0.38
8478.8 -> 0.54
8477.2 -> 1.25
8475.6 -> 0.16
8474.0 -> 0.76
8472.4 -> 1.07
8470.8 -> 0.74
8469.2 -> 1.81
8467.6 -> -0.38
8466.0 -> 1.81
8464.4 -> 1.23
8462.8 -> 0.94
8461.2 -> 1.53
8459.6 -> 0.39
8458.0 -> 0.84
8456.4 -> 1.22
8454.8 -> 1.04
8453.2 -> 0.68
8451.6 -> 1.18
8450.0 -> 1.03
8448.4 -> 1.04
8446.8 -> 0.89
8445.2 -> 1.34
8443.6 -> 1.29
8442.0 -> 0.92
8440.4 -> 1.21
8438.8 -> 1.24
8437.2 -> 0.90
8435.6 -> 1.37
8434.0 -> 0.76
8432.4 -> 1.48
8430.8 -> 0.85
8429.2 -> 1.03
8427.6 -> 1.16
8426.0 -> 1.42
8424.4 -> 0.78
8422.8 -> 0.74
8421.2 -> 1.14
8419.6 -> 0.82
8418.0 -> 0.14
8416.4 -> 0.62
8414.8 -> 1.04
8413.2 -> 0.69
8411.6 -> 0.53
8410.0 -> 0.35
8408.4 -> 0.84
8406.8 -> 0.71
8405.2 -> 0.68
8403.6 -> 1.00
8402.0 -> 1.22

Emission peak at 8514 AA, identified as [S II] 6716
